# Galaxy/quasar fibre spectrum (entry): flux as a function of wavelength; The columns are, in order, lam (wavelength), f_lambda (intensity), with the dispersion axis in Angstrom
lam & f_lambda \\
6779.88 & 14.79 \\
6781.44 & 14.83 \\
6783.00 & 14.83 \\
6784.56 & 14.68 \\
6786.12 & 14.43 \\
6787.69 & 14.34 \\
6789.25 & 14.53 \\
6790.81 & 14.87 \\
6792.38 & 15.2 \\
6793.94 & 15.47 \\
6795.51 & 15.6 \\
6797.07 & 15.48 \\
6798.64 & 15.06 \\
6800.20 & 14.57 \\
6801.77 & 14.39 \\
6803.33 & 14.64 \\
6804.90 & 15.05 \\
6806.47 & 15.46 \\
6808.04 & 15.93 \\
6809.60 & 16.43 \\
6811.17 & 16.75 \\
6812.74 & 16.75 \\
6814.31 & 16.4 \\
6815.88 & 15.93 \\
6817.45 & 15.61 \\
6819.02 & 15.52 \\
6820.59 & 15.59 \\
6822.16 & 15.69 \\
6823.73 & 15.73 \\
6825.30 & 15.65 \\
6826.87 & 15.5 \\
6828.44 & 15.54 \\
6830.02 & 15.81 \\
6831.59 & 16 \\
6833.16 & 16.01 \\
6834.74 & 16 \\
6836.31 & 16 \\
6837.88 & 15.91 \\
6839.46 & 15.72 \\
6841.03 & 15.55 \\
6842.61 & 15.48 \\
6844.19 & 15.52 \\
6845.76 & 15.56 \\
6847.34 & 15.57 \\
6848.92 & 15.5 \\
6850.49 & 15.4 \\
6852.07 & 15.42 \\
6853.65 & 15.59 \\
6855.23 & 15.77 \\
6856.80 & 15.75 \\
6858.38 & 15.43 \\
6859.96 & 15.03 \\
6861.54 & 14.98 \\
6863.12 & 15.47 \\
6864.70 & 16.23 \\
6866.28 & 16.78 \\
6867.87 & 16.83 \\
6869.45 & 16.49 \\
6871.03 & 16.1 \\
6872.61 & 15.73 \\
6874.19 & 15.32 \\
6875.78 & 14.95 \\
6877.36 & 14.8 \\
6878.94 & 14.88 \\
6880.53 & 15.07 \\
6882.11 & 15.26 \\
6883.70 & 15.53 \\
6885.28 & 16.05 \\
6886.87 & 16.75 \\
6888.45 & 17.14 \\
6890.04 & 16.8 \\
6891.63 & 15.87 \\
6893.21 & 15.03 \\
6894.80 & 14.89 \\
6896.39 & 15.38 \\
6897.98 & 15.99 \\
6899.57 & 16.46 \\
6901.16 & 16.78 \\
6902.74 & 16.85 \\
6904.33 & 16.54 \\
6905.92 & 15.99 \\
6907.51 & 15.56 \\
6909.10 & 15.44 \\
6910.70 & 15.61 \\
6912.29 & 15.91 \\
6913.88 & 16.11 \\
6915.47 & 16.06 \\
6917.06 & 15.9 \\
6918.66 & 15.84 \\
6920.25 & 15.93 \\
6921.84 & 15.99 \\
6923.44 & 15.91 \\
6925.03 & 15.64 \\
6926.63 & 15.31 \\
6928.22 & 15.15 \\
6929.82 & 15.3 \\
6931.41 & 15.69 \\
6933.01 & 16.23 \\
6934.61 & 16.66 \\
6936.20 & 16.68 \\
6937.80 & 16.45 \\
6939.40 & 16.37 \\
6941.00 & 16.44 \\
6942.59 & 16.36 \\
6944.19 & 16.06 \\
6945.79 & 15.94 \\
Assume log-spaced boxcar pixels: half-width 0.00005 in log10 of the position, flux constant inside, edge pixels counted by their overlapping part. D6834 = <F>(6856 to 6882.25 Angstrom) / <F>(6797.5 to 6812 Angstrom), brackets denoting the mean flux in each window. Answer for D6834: 1.02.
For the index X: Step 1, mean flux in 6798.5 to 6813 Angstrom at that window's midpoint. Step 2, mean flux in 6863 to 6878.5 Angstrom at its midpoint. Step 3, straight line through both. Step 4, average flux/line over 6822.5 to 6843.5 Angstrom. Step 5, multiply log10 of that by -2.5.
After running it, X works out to -0.01 mag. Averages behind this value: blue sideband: 15.5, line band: 15.8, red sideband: 15.9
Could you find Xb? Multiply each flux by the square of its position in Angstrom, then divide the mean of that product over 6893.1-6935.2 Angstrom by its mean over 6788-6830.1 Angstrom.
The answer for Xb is 1.05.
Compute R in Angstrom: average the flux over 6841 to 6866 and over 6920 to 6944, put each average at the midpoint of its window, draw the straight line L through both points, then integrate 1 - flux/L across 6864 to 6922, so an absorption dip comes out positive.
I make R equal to -0.5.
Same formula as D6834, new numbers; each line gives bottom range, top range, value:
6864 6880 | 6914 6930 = 1.00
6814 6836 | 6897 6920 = 1.02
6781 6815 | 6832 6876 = 1.03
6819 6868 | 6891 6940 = 1.01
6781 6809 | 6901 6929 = 1.06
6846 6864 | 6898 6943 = 1.04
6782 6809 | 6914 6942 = 1.07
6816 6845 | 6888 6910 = 1.02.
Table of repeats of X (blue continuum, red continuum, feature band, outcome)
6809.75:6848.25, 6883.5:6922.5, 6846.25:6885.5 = 0.023 mag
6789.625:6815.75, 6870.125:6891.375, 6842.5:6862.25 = 0.013 mag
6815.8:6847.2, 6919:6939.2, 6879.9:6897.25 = 0.002 mag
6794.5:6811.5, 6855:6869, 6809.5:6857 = -0.013 mag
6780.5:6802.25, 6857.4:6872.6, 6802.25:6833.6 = -0.037 mag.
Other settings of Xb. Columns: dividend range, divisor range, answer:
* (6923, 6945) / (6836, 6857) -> 1.05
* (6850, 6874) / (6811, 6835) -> 1.01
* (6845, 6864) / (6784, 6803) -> 1.06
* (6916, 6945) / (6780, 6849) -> 1.07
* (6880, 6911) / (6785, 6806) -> 1.10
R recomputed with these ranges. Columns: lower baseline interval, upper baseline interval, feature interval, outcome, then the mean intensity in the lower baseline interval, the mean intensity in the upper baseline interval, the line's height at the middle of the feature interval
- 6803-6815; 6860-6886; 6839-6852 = 0.2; 16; 15.6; 15.8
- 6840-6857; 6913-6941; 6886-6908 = -0.5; 15.6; 16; 15.8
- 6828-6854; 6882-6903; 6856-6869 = 0.0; 15.7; 16.1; 15.8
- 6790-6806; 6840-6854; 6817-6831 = -0.3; 15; 15.5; 15.3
